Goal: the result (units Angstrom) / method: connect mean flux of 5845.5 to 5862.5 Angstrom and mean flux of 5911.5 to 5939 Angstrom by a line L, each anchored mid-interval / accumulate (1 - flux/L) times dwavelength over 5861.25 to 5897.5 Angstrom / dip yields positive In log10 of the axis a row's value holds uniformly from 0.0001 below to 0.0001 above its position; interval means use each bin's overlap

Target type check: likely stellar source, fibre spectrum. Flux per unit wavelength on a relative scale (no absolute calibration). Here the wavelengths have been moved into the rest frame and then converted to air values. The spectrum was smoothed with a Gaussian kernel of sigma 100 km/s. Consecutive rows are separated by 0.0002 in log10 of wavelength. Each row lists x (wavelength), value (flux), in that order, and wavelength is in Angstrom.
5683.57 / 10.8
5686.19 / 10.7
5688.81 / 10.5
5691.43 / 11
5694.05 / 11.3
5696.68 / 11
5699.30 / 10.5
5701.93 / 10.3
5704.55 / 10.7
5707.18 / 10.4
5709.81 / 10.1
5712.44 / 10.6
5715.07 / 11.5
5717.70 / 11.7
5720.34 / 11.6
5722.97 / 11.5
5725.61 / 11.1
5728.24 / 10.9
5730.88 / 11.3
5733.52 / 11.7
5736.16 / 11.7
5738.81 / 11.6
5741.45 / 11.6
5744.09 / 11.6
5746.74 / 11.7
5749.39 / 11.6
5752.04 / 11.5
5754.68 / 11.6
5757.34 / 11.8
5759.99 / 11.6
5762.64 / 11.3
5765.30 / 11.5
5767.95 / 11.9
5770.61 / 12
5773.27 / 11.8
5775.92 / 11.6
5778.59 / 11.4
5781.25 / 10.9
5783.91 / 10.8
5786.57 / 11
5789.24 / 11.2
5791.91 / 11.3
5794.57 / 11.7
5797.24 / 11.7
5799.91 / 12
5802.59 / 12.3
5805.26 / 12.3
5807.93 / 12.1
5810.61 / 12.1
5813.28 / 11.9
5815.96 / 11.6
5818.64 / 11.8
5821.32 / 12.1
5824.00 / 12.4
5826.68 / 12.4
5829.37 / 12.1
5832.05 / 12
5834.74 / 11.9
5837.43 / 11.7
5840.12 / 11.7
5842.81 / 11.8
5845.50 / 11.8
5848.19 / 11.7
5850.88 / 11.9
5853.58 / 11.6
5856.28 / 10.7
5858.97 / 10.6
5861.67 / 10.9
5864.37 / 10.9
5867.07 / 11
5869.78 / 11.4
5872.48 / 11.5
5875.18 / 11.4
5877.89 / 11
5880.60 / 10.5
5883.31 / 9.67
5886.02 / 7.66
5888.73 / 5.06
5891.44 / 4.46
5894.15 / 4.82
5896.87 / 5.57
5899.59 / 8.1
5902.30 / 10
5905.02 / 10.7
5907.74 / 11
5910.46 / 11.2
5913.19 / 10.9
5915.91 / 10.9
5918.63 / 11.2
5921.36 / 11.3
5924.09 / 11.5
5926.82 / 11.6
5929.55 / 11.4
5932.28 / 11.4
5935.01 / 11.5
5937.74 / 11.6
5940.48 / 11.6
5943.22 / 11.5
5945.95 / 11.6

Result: 7.4 Angstrom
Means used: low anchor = 11.3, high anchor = 11.3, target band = 9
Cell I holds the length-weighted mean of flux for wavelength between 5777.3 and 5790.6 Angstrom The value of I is 11.1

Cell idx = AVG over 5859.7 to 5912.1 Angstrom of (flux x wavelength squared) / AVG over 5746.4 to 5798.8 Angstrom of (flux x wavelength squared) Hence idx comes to 0.84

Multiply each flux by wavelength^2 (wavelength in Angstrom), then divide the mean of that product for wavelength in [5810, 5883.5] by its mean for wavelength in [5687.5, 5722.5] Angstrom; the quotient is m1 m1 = 1.1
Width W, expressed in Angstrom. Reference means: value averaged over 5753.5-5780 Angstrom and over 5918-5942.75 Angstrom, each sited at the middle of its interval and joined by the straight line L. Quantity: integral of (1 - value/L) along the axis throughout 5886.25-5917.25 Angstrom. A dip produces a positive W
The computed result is 8.33 Angstrom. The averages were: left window 11.6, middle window 8.4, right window 11.5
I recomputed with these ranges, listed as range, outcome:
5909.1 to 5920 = 11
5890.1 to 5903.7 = 6.61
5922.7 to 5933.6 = 11.5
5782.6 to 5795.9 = 11.2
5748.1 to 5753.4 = 11.6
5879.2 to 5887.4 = 9.27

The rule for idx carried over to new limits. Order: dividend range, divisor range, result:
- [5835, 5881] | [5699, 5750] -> 1.06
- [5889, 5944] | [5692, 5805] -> 0.93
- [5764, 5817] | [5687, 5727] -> 1.10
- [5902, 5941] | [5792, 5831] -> 0.97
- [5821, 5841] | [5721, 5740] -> 1.09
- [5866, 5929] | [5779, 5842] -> 0.85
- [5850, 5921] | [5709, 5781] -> 0.90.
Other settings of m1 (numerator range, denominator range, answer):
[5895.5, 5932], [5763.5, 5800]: 0.95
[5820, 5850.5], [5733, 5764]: 1.06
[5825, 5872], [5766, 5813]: 1.01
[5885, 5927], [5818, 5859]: 0.79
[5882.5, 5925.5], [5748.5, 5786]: 0.82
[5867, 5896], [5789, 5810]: 0.76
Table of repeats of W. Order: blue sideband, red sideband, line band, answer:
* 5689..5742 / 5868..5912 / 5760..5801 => -4.6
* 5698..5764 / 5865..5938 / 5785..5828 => -4.8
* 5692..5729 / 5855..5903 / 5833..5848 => -3.5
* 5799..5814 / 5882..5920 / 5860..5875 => -1.9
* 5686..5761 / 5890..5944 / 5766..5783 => -1.0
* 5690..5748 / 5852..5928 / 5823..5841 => -3.0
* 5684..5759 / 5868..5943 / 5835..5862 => -2.9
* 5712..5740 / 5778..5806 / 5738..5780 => -0.7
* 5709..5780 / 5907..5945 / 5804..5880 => -1.6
